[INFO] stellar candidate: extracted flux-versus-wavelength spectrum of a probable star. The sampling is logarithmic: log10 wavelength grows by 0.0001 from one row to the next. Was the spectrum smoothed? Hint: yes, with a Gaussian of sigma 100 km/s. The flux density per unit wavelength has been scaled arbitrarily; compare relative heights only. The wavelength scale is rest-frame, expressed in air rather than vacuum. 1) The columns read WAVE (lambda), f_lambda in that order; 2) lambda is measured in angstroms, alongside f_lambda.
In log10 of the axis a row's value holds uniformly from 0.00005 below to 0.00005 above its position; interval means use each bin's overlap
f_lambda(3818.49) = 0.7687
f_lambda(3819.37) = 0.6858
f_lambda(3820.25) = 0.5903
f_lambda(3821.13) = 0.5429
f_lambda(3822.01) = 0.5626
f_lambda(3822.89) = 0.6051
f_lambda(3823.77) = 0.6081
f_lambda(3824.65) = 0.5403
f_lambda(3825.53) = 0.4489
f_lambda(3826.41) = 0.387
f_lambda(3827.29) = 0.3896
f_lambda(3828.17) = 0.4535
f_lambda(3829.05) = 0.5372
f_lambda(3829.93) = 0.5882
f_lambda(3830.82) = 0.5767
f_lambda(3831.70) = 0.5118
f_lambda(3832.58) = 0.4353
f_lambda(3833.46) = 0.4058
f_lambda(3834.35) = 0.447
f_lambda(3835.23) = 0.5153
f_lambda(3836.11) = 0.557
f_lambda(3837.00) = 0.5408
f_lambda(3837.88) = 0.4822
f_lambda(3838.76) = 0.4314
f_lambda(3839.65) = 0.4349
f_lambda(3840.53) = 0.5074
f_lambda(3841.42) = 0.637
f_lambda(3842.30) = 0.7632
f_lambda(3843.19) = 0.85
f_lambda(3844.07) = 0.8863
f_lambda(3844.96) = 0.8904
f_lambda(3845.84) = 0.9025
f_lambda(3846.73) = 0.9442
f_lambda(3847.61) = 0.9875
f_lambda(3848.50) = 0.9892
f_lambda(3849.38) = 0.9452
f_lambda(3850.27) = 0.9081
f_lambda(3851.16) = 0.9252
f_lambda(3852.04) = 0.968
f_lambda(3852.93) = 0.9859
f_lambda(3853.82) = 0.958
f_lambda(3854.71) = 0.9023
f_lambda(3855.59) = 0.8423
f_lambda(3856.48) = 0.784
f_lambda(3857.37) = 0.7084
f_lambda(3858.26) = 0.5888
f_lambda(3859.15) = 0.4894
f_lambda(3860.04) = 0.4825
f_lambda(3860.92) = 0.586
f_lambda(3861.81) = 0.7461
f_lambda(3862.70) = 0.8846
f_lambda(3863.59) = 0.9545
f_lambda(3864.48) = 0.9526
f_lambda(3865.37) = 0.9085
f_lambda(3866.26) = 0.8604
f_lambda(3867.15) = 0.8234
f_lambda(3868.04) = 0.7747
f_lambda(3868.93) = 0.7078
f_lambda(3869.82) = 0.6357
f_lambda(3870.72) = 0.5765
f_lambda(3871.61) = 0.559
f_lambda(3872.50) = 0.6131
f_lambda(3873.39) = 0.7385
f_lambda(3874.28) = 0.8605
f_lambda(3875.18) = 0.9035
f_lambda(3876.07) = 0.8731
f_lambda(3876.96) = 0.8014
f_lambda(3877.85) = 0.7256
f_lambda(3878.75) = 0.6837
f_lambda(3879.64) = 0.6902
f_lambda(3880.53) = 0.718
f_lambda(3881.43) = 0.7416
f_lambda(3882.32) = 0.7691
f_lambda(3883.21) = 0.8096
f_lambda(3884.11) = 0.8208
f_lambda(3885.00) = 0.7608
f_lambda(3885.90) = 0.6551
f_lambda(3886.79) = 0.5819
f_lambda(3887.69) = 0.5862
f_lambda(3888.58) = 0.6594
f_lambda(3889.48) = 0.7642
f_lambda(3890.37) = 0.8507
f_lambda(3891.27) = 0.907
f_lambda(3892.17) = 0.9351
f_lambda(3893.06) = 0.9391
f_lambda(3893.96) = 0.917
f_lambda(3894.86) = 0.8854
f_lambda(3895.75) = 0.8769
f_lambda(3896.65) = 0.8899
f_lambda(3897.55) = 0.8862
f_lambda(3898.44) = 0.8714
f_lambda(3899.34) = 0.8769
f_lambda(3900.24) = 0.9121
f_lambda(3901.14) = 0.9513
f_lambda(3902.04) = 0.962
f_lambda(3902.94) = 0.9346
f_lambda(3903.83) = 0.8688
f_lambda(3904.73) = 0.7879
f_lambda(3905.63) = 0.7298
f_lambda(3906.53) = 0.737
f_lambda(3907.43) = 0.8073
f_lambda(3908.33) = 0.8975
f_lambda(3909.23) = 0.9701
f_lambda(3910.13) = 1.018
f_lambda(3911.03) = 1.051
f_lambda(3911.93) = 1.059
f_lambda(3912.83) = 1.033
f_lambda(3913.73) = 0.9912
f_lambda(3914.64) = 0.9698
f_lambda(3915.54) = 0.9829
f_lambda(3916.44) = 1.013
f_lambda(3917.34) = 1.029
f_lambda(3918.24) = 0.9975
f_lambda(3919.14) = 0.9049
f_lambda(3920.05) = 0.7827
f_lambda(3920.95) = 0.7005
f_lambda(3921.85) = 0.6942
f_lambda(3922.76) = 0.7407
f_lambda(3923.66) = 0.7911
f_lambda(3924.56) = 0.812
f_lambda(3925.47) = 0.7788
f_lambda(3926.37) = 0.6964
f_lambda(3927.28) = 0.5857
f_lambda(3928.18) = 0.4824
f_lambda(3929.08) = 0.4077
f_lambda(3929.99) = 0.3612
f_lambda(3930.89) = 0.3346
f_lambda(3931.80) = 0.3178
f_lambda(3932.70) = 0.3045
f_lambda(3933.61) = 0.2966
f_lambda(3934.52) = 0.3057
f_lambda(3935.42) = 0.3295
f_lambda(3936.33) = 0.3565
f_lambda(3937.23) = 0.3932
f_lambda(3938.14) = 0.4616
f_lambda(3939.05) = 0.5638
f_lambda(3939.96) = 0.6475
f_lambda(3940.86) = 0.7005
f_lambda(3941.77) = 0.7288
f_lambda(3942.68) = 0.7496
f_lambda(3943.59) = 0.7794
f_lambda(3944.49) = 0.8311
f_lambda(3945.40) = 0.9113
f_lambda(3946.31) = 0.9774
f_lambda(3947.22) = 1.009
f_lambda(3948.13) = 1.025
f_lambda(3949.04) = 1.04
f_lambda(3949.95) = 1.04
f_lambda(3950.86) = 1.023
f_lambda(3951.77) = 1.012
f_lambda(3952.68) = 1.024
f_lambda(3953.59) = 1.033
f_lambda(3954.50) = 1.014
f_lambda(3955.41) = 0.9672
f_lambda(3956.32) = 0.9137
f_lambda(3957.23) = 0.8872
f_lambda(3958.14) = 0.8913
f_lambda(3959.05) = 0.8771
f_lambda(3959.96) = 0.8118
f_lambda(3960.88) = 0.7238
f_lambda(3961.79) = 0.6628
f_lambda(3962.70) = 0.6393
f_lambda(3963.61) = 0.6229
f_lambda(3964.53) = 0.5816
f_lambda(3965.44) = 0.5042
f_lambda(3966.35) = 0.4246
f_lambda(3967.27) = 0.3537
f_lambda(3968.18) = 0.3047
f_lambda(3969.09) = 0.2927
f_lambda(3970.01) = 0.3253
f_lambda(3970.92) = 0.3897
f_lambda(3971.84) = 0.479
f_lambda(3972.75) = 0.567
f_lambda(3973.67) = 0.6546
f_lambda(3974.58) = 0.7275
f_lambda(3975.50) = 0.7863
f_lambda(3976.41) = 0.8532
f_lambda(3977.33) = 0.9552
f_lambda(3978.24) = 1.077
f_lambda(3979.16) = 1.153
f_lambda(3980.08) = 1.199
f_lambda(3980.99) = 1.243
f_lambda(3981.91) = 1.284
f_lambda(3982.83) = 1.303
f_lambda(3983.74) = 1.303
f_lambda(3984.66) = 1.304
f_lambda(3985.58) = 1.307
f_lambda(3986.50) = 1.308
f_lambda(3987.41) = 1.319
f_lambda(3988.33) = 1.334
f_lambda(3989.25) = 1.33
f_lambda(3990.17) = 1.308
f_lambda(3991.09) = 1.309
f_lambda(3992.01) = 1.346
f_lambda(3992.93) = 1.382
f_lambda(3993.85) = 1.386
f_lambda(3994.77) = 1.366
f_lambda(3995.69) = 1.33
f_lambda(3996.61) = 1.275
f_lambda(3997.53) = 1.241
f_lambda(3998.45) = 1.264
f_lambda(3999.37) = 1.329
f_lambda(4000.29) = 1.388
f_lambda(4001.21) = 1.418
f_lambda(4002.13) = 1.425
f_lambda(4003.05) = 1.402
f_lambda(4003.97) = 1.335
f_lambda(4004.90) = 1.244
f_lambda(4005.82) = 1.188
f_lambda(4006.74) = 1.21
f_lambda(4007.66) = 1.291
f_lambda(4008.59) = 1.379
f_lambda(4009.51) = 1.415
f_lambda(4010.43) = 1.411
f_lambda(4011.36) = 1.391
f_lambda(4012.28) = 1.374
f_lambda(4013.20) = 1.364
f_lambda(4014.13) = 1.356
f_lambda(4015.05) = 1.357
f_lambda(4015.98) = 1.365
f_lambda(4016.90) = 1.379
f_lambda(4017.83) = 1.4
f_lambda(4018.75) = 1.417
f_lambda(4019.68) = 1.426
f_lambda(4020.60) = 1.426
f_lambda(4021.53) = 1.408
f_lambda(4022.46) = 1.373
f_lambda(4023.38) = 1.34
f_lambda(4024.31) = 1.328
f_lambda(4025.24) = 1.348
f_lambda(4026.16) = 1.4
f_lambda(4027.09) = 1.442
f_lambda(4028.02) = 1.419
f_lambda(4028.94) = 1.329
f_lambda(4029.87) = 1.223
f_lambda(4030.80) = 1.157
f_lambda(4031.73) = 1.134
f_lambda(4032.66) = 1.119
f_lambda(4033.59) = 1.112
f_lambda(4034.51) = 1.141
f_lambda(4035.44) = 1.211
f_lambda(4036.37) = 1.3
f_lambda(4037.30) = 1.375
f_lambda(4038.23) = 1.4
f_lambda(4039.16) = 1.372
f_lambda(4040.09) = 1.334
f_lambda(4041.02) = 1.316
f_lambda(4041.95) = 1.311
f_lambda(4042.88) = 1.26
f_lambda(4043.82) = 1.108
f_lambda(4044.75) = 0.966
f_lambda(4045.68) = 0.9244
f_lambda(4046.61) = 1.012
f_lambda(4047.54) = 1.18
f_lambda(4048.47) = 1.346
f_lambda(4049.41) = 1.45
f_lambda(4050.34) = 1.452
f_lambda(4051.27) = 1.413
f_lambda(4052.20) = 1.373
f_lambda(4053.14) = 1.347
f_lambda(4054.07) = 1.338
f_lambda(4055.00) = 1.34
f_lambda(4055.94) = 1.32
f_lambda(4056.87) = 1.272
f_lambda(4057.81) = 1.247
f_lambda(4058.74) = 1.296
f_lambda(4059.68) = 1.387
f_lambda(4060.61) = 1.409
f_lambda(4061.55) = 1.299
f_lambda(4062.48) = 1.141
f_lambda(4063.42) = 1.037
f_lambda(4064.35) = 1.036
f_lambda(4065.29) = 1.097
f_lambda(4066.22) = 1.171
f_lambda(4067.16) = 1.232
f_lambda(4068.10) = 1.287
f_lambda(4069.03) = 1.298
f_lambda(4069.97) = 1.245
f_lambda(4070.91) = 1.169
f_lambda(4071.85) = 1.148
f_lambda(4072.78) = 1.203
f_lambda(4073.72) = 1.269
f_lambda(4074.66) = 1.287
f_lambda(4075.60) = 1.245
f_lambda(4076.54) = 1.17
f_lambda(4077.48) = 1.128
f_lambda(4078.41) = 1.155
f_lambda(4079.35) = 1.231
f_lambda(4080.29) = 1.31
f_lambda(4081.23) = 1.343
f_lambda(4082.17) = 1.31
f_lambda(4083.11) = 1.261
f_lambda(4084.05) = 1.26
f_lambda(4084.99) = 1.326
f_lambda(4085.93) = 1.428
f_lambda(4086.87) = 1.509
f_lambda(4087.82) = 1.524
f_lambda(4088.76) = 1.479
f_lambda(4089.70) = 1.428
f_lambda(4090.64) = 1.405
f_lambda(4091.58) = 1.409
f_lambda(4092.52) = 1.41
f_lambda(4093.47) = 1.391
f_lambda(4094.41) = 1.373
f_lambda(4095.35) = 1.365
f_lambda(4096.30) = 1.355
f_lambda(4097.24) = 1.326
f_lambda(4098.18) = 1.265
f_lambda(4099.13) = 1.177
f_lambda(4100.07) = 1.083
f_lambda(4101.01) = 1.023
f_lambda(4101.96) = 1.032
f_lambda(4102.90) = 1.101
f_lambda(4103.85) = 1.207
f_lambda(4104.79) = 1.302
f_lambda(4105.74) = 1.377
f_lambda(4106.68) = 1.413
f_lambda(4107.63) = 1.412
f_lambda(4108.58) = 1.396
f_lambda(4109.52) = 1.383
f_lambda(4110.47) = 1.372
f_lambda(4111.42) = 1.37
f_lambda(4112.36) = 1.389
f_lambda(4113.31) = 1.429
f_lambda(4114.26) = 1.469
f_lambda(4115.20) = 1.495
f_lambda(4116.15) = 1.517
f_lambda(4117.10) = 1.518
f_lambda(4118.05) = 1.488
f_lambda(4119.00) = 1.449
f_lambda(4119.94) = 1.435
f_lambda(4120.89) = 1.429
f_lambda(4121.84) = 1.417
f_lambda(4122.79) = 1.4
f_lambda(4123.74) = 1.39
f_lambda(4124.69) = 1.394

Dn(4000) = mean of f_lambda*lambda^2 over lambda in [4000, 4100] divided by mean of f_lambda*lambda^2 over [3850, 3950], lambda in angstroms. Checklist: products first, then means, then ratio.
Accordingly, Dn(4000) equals 1.82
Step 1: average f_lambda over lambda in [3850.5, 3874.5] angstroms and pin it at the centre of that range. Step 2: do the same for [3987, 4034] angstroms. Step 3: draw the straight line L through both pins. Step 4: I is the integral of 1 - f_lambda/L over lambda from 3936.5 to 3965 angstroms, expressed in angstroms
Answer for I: 7.4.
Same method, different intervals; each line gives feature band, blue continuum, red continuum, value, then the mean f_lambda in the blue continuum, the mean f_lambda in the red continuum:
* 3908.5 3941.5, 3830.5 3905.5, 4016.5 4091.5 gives 8.0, 0.764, 1.29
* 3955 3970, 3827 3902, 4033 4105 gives 5.3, 0.747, 1.27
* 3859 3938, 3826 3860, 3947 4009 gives 5.8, 0.684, 1.03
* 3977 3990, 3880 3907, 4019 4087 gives -2.1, 0.819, 1.27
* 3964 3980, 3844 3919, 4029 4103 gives 6.4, 0.838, 1.26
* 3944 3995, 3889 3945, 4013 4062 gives 3.2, 0.76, 1.3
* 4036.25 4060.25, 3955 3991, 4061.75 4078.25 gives -3.6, 0.876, 1.19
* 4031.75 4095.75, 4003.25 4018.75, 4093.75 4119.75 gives 3.1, 1.34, 1.34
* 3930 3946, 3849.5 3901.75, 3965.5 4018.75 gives 7.4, 0.794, 1.14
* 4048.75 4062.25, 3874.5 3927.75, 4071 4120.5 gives -1.3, 0.84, 1.33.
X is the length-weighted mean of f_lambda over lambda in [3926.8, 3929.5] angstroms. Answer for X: 0.495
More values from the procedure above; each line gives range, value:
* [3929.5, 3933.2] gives 0.329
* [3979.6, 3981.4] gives 1.22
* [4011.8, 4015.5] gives 1.37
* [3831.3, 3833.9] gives 0.451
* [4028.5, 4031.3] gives 1.23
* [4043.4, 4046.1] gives 1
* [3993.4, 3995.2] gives 1.38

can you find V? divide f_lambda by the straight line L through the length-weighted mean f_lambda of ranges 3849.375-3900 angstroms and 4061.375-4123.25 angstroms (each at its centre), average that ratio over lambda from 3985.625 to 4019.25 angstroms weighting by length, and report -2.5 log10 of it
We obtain -0.221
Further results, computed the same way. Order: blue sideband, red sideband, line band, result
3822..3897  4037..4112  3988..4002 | -0.236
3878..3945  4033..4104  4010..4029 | -0.244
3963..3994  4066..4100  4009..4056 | -0.169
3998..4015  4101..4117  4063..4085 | 0.111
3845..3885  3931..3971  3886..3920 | -0.192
